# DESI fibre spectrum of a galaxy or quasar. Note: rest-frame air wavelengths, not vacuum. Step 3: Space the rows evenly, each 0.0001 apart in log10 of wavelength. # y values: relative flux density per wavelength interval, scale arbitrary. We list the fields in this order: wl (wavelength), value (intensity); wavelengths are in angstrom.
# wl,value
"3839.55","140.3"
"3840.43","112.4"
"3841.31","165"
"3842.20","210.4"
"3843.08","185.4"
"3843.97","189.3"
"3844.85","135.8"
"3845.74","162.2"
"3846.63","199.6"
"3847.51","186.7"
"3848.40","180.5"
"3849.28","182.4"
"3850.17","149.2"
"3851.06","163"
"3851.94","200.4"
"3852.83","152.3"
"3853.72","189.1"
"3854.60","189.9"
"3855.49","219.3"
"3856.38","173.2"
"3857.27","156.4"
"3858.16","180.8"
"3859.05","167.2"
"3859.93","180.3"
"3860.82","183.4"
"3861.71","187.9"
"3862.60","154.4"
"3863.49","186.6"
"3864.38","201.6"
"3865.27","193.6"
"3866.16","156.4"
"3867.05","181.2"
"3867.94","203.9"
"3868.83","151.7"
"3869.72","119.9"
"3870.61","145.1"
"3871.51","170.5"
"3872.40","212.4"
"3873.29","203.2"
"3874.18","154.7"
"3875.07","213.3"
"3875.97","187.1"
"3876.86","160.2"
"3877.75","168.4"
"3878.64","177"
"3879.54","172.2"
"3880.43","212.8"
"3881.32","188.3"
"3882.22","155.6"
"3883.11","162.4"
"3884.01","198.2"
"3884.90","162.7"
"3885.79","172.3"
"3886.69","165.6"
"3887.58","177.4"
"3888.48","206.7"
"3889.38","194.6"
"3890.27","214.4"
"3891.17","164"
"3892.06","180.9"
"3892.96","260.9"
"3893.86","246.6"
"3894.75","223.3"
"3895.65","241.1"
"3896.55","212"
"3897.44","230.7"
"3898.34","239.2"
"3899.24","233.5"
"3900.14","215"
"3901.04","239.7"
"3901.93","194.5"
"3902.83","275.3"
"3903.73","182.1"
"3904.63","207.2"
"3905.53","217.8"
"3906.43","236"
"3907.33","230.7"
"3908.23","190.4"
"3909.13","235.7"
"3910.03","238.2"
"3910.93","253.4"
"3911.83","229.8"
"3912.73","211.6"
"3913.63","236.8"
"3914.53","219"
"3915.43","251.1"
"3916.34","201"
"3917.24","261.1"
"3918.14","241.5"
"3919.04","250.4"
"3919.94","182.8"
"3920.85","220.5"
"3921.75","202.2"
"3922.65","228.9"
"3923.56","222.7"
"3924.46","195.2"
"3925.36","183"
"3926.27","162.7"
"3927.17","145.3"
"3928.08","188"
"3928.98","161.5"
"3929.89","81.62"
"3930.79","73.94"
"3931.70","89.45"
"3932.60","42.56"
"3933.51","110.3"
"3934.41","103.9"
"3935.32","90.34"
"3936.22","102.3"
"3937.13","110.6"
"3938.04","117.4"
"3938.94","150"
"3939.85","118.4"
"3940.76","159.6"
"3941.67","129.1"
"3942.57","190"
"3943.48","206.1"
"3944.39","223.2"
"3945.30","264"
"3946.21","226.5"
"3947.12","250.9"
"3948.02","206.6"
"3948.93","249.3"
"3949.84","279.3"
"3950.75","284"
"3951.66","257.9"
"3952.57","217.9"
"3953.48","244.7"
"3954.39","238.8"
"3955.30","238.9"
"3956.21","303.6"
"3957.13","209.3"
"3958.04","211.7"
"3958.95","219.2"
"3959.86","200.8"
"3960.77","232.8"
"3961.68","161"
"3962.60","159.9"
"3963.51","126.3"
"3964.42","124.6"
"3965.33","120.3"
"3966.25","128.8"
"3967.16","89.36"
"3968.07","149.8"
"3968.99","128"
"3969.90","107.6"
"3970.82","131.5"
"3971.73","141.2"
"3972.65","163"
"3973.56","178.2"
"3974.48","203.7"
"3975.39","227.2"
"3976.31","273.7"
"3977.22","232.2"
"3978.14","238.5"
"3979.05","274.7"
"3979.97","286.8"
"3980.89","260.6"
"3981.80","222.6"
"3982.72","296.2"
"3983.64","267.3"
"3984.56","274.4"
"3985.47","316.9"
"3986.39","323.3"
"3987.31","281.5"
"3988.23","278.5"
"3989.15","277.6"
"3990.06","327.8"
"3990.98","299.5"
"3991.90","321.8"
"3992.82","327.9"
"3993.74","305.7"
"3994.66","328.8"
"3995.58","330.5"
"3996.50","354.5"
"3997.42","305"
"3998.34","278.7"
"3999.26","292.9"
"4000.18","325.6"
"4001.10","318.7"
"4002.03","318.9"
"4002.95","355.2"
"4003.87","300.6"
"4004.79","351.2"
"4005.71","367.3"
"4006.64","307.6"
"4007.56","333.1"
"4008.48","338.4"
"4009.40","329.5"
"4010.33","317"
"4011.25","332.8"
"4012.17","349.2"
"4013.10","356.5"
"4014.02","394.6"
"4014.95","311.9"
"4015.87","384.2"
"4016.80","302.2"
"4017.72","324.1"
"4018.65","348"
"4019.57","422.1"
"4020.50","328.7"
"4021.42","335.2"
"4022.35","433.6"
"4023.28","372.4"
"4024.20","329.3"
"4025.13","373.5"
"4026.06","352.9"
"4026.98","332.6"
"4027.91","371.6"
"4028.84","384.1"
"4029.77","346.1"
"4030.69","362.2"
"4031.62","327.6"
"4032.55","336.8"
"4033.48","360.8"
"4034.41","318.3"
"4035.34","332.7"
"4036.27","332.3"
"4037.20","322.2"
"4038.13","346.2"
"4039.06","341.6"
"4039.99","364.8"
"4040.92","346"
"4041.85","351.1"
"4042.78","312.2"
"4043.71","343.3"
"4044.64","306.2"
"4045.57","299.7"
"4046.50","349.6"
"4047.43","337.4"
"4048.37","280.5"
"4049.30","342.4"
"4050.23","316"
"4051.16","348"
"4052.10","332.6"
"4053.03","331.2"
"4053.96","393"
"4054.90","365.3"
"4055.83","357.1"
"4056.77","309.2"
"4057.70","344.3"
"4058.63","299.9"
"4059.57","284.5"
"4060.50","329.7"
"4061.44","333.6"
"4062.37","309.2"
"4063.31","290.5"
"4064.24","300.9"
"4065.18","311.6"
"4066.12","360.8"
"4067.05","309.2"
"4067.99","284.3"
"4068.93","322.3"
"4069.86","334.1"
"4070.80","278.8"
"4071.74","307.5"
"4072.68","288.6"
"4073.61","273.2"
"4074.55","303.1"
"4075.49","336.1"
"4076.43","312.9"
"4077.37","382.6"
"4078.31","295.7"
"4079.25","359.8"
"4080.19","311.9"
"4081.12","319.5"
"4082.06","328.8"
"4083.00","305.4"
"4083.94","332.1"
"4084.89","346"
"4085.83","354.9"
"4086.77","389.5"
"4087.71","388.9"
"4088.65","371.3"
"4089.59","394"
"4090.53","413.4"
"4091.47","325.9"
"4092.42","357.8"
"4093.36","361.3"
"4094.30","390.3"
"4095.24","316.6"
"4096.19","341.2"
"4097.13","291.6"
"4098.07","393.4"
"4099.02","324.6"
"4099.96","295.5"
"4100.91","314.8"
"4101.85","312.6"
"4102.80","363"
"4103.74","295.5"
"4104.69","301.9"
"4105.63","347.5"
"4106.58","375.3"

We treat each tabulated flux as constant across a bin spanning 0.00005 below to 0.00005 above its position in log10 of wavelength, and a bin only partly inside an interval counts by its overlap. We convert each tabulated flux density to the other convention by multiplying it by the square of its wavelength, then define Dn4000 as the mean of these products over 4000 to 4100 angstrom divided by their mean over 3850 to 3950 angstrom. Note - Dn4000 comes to 1.93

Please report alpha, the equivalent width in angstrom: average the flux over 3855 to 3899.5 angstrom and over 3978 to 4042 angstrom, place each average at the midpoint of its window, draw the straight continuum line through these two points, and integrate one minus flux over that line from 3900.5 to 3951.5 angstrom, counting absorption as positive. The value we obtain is 9.64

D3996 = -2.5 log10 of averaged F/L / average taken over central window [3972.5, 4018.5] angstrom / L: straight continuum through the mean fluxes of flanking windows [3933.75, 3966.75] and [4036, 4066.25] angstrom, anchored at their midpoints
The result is -0.19 mag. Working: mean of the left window 190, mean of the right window 330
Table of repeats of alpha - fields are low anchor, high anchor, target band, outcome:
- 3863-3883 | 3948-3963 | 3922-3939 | 6.3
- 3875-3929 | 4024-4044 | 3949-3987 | 8.6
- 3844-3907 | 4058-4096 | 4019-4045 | -4.4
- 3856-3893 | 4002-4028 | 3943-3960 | 2.0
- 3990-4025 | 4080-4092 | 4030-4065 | 1.4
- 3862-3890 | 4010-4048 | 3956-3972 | 6.5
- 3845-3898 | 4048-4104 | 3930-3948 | 6.8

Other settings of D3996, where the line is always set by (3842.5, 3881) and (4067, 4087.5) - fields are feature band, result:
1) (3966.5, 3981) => 0.31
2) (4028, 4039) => -0.17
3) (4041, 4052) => -0.09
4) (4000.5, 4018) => -0.21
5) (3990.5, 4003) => -0.18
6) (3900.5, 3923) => -0.07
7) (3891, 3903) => -0.12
